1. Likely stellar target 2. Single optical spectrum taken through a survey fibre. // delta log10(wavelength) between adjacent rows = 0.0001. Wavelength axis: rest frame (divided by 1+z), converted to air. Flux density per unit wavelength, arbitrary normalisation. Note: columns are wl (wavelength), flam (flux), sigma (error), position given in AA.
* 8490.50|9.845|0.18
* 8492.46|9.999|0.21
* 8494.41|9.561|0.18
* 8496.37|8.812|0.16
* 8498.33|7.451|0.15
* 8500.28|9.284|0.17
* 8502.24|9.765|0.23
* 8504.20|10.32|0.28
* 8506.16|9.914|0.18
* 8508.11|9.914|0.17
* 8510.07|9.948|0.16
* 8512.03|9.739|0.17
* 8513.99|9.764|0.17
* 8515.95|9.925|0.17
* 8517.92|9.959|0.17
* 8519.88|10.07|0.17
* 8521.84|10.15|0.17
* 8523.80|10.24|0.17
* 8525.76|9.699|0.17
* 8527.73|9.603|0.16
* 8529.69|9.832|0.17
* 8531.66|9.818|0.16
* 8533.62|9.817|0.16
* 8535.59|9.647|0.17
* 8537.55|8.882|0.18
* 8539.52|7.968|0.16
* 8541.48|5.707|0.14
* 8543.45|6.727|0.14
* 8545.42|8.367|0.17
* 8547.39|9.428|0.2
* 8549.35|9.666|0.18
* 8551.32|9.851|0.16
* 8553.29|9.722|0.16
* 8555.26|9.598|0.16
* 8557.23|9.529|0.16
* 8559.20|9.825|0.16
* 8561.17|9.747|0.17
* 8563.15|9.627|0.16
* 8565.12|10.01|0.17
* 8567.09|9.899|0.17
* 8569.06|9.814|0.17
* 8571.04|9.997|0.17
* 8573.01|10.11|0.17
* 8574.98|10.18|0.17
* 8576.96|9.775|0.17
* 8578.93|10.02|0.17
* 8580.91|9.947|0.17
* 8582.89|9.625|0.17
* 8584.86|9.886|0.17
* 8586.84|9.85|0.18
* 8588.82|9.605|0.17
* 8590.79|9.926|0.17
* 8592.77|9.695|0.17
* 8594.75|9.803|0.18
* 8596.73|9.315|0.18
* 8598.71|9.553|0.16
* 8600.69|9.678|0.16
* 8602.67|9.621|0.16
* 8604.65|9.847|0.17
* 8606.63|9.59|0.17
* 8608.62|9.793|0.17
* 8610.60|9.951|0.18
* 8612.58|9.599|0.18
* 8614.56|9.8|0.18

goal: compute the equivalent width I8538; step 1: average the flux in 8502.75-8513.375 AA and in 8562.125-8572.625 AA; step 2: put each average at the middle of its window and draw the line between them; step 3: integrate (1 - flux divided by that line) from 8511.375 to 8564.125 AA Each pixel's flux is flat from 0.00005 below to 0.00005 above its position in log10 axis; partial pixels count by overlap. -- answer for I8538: 2.9 AA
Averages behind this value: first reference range 9.96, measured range 9.36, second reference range 9.88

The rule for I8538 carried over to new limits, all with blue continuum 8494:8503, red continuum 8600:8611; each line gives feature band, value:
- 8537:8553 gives 1.6 AA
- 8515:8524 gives -1.0 AA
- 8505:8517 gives -1.1 AA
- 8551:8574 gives -1.0 AA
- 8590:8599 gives 0.0 AA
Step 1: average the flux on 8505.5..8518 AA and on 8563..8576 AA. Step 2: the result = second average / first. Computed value 1.01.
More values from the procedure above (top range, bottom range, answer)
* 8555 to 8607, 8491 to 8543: 1.04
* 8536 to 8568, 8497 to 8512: 0.95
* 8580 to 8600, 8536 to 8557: 1.12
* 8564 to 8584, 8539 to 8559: 1.14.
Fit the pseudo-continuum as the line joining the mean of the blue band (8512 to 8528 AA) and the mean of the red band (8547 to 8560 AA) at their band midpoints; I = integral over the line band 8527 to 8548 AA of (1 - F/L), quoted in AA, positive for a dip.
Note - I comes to 2.39 AA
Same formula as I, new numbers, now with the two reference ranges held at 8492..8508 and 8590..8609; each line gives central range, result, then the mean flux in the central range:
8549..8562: -0.2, 9.71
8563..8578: -0.5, 9.95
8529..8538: -0.1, 9.63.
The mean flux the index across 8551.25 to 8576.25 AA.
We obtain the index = 9.84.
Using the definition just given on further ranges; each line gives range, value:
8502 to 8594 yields 9.6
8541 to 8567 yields 9.16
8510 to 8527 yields 9.93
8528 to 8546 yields 8.58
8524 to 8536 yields 9.77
